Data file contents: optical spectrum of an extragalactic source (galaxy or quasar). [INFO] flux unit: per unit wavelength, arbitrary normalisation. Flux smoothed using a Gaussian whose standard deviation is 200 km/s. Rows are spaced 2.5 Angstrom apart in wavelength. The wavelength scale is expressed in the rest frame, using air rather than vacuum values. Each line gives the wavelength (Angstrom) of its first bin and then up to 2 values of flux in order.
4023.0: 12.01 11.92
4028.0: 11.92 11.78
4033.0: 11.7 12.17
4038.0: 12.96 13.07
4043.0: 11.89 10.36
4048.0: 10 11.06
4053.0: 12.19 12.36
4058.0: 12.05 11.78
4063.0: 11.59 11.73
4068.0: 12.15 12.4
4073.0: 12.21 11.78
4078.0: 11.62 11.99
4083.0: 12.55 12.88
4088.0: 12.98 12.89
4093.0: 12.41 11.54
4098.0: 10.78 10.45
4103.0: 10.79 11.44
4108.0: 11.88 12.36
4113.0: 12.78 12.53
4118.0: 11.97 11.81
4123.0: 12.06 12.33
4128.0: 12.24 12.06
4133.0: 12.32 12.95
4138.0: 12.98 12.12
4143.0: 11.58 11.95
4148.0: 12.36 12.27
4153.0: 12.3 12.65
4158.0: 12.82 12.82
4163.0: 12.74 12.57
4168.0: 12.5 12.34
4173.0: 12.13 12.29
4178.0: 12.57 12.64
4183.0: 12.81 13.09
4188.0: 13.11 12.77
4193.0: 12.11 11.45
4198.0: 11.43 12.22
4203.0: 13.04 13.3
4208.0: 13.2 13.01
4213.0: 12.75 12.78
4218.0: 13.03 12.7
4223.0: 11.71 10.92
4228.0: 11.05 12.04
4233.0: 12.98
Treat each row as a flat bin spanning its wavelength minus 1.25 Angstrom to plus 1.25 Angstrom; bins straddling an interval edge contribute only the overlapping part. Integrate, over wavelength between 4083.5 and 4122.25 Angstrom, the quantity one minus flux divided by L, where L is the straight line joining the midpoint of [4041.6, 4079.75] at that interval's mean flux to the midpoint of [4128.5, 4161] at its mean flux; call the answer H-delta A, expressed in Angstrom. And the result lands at 0.18 Angstrom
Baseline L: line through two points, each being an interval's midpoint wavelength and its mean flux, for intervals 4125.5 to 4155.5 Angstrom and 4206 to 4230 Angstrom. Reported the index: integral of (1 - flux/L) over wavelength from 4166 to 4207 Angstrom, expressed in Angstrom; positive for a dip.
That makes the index -0.5 Angstrom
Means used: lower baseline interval 12.3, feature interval 12.5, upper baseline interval 12.4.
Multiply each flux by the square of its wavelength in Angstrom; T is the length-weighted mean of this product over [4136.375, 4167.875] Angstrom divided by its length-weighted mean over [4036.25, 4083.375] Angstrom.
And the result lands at 1.1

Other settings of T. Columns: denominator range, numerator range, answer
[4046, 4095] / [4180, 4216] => 1.12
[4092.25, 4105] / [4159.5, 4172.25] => 1.16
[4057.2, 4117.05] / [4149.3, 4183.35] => 1.09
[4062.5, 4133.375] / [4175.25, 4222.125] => 1.10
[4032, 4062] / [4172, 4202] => 1.12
